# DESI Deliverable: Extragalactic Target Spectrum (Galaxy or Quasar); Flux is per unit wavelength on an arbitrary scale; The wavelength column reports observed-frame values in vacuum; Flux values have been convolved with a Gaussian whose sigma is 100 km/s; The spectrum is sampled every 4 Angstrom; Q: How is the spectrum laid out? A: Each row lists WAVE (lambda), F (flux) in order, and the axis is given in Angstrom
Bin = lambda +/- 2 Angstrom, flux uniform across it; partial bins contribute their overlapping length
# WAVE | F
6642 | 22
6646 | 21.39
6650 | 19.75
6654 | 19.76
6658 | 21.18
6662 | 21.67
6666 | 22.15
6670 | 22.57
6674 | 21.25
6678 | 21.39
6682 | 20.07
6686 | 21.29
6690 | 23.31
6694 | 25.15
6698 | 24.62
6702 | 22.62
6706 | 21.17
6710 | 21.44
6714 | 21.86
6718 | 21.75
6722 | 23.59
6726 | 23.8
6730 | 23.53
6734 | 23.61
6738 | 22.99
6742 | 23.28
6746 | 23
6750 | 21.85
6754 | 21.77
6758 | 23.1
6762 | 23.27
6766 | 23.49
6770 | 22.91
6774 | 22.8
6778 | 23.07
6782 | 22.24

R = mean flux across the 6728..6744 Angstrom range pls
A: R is 23.4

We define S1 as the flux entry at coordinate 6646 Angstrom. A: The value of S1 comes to 21.39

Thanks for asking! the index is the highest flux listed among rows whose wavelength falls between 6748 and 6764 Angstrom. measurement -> 23.27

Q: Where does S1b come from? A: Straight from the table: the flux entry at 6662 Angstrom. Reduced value 21.67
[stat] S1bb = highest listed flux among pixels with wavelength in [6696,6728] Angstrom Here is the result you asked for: 24.62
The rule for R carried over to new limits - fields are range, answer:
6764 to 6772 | 23.2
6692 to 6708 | 23.4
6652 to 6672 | 21.5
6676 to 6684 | 20.7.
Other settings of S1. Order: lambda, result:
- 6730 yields 23.53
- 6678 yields 21.39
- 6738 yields 22.99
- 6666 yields 22.15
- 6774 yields 22.8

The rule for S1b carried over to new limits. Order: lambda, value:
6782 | 22.24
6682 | 20.07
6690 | 23.31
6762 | 23.27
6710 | 21.44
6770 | 22.91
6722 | 23.59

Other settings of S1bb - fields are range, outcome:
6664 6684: 22.57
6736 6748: 23.28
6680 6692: 23.31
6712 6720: 21.86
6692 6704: 25.15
